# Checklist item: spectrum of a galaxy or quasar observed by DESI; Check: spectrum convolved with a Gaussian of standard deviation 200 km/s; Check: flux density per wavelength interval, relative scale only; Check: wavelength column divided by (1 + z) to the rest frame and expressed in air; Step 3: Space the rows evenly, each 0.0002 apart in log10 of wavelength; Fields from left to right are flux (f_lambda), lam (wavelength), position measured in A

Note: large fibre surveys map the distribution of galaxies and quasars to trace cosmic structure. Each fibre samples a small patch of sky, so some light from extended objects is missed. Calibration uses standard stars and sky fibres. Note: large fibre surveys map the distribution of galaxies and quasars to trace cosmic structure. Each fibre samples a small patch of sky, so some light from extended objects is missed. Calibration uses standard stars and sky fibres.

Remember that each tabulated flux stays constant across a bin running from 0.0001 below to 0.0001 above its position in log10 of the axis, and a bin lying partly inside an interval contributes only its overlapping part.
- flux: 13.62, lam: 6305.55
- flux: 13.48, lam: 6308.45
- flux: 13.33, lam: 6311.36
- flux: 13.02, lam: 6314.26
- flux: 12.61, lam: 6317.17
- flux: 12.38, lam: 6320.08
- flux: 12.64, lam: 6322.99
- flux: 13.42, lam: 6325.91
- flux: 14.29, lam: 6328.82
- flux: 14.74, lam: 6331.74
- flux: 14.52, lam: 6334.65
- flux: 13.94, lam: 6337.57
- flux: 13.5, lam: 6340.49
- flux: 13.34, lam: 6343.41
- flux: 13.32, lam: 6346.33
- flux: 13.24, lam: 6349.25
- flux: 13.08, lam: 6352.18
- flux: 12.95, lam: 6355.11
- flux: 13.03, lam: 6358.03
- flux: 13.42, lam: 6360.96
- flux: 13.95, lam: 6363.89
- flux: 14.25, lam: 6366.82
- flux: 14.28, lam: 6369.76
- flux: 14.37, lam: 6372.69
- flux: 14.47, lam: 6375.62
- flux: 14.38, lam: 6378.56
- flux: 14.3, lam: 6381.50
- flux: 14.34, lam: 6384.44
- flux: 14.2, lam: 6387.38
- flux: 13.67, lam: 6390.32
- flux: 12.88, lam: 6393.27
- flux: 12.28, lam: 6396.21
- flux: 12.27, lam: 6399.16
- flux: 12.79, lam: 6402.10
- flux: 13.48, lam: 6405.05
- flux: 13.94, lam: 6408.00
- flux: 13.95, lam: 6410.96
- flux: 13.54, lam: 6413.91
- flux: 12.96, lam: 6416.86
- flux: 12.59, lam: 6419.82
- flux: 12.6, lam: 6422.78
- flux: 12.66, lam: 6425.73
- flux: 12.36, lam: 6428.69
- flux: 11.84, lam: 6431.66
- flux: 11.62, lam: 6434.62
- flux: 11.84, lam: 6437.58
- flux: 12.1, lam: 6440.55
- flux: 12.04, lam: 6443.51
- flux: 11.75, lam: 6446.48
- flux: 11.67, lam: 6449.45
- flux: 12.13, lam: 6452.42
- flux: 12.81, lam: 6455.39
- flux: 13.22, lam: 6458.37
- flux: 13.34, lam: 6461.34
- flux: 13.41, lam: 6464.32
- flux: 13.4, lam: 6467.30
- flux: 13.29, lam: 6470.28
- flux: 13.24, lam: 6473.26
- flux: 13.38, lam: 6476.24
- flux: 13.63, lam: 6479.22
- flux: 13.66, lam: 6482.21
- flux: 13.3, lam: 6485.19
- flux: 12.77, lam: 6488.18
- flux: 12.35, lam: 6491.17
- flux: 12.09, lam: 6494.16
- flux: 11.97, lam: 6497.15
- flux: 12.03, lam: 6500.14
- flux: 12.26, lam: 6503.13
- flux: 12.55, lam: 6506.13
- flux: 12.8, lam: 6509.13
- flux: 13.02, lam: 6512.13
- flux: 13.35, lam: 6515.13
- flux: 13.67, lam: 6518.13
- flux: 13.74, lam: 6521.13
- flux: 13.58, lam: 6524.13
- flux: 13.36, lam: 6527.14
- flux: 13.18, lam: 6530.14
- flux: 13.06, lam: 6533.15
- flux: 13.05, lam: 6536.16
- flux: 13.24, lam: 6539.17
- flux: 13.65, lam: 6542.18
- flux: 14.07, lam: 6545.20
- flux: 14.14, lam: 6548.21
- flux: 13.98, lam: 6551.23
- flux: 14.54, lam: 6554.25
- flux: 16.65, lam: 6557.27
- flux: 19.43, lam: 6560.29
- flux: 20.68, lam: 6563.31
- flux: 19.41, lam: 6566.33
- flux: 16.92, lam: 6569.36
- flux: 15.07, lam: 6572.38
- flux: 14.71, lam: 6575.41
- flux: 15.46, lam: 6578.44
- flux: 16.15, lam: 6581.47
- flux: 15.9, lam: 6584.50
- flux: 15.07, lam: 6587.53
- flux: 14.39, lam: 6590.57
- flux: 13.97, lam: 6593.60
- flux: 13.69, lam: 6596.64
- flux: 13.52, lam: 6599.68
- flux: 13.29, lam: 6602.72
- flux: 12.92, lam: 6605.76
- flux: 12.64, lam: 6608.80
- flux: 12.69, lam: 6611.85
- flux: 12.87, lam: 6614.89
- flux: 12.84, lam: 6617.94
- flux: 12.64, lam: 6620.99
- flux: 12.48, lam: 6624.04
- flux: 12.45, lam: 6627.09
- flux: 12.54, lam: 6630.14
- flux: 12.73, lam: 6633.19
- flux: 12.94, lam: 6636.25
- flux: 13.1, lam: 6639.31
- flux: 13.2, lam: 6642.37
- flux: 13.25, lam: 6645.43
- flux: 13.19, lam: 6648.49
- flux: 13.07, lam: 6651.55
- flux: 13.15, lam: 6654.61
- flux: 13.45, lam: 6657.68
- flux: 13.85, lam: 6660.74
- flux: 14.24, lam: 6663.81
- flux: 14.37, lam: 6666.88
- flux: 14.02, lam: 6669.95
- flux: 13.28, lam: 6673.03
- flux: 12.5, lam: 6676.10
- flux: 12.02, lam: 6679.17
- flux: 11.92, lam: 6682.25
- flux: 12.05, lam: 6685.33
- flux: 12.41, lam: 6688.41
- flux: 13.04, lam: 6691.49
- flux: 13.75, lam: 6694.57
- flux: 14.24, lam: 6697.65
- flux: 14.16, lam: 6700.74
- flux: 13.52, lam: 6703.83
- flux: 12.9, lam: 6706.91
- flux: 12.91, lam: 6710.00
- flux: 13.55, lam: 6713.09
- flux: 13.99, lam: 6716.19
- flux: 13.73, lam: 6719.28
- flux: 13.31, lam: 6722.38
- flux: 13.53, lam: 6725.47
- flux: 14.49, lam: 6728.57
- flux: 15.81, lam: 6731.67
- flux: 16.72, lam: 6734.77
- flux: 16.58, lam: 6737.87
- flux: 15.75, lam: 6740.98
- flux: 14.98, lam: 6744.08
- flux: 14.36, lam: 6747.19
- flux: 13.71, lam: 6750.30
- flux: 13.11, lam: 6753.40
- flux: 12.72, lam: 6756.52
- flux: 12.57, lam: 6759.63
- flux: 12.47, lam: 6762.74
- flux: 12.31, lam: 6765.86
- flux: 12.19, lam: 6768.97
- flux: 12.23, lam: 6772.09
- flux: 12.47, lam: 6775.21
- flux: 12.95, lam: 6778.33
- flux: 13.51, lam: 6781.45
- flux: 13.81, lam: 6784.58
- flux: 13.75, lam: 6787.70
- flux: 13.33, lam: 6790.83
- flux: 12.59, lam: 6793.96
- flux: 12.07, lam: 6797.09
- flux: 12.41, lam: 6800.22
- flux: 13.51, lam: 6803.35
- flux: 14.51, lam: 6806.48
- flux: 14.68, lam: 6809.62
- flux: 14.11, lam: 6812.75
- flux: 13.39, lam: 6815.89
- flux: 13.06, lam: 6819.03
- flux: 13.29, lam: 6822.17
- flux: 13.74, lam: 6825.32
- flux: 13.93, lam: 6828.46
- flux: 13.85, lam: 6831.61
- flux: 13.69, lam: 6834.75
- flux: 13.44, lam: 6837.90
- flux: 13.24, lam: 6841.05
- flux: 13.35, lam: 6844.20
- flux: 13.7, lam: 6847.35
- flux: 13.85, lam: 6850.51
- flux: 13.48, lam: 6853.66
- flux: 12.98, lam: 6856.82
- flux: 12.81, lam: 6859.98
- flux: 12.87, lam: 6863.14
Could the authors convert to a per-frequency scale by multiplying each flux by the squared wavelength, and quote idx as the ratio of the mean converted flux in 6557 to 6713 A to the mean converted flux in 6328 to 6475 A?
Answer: 1.1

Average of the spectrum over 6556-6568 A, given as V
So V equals 19.1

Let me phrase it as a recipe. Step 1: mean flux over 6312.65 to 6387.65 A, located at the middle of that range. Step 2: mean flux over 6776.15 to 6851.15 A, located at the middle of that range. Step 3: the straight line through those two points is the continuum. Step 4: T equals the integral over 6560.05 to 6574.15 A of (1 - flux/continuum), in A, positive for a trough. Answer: -4.7 A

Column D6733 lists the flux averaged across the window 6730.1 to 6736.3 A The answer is 16.3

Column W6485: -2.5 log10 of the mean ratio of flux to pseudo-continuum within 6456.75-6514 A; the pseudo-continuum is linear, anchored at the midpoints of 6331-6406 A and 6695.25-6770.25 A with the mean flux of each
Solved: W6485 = 0.06 mag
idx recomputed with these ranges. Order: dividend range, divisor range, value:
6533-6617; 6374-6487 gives 1.19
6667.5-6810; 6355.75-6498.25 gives 1.13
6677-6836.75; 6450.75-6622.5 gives 1.04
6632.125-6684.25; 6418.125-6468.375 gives 1.13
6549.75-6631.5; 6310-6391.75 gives 1.16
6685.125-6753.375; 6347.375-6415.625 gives 1.15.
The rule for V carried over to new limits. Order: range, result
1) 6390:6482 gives 12.8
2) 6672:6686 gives 12.3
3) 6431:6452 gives 11.9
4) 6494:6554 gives 13.2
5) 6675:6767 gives 13.6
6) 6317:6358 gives 13.4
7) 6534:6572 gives 15.7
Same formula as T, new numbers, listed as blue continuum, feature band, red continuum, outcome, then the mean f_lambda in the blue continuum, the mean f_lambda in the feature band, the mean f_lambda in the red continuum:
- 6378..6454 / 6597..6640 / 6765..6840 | 0.7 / 12.8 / 12.8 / 13.3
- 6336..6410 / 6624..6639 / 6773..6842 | 0.9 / 13.6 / 12.7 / 13.4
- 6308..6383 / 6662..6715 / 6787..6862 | 1.0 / 13.6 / 13.2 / 13.4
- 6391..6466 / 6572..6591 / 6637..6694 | -3.4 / 12.7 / 15.3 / 13.1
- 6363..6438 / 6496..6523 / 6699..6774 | 1.3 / 13.3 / 12.8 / 13.8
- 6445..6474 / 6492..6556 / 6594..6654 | -1.7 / 12.8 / 13.2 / 13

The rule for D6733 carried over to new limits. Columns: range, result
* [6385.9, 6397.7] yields 13.3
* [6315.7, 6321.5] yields 12.5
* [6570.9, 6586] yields 15.5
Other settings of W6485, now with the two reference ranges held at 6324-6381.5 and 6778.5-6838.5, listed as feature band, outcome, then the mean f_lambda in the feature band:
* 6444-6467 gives 0.092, 12.6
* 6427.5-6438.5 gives 0.157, 11.9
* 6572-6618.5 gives -0.033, 14.1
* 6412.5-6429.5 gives 0.079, 12.8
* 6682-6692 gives 0.104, 12.3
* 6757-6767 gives 0.087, 12.5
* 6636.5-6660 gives 0.032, 13.2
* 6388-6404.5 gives 0.073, 12.9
